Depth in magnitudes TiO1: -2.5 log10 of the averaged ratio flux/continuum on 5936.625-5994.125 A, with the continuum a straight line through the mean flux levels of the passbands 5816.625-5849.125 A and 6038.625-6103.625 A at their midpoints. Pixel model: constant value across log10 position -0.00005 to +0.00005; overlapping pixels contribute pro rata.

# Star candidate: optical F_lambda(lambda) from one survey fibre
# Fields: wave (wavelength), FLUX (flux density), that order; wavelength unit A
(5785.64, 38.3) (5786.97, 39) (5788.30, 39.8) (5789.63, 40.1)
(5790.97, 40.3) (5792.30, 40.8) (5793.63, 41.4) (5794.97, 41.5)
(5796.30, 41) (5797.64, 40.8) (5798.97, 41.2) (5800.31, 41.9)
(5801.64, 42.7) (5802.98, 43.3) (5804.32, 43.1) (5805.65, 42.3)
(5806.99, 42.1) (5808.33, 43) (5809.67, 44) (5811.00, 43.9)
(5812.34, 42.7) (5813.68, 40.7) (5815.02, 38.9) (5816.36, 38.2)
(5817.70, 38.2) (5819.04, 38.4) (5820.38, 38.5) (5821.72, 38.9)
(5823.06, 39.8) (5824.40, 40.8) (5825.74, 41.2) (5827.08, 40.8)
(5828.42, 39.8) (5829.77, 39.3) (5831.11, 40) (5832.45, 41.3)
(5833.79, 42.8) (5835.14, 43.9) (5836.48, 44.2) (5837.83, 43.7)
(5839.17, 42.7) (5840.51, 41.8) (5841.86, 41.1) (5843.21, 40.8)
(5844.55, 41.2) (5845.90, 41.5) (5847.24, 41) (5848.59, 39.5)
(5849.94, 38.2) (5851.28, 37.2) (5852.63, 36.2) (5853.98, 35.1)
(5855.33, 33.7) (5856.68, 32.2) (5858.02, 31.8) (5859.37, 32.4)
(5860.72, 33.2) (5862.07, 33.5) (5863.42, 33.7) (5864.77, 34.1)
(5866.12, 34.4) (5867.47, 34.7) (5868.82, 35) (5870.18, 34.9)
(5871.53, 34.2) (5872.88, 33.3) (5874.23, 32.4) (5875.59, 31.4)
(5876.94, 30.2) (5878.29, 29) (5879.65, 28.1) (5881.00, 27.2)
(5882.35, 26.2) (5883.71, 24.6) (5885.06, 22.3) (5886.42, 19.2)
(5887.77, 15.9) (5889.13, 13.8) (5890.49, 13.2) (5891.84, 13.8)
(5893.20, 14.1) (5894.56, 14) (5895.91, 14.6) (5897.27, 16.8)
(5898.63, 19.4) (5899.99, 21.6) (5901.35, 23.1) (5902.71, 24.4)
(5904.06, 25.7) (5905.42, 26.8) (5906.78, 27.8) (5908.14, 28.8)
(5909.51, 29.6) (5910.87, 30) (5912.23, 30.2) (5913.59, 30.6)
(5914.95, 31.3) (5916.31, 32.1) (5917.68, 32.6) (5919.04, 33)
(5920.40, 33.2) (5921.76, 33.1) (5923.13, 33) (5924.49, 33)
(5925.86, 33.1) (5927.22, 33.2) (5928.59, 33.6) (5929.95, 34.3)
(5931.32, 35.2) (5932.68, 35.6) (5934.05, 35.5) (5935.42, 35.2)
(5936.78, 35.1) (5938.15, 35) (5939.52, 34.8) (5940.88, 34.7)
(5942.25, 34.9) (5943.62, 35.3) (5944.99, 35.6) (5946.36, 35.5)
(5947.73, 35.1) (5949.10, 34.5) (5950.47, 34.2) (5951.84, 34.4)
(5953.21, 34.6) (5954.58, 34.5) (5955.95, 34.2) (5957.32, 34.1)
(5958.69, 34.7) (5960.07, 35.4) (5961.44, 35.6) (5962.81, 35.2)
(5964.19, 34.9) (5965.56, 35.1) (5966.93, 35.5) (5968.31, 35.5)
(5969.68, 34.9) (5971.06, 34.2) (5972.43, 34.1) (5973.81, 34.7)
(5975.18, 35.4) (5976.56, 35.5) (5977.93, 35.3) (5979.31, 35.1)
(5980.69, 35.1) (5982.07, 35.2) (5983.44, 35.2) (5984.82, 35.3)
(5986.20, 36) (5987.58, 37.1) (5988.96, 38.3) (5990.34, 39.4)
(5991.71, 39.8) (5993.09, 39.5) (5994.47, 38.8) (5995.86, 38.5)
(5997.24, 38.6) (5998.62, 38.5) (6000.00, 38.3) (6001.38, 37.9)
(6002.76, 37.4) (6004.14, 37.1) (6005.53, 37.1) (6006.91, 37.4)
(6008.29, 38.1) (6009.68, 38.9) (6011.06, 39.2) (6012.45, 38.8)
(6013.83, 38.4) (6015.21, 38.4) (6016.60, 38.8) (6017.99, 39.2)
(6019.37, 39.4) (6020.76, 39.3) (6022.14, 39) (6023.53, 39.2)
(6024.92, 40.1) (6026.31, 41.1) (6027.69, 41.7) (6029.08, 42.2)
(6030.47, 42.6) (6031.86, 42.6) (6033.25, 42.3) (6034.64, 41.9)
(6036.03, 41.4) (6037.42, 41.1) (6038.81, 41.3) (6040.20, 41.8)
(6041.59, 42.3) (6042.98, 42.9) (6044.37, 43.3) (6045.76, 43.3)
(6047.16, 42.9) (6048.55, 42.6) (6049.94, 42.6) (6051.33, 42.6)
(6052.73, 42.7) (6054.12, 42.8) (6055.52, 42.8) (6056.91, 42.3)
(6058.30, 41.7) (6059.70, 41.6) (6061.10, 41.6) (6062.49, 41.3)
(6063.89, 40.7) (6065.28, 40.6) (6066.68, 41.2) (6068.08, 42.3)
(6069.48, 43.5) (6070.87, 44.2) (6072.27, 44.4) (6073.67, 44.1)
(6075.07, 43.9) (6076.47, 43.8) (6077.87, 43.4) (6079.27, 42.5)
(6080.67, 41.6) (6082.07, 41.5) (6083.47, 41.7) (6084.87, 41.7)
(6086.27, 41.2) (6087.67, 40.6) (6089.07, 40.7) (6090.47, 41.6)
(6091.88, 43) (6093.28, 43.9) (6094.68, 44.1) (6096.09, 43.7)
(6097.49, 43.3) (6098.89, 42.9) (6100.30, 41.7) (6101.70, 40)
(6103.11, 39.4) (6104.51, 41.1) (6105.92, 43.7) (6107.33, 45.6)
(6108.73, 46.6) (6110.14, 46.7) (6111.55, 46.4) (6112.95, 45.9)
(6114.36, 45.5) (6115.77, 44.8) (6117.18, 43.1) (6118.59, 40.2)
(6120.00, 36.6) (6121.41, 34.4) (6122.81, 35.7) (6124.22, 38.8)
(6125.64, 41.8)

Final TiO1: 0.18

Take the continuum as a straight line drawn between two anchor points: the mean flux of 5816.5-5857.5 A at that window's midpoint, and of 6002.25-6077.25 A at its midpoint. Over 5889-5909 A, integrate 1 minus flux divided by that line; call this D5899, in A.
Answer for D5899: 10.0 A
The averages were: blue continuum 39.7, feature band 20.1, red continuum 41.2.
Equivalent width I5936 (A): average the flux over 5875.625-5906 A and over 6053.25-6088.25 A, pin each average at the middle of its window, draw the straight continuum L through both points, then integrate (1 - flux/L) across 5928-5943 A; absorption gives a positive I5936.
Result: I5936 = -4.8 A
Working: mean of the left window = 21.3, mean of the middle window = 34.9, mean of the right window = 42.3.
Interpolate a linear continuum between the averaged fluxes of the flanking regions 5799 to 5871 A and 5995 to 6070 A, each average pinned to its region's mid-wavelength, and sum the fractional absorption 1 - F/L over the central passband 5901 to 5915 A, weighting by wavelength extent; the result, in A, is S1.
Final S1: 4.1 A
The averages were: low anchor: 39.2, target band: 28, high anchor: 40.6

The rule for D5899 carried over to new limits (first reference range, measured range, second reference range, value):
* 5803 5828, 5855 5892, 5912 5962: 8.9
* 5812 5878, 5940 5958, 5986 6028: 1.7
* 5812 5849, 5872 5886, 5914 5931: 3.2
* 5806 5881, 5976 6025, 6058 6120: 3.7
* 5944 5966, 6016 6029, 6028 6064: 0.1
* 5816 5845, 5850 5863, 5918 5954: 1.7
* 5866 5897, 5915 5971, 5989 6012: -4.7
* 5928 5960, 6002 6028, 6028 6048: 1.0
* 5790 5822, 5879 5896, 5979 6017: 8.8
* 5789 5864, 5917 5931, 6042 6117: 2.6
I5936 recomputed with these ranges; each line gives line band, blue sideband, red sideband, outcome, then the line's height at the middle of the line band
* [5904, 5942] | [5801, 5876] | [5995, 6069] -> 6.77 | 39.5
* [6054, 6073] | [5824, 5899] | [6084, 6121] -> -0.52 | 41.1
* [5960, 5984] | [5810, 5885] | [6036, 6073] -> 3.01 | 40.1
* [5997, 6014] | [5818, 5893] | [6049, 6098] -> 0.75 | 39.9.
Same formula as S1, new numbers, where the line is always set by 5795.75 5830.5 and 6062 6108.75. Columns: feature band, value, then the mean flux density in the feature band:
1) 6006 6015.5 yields 0.8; 38.5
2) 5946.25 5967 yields 3.5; 34.8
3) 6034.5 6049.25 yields 0.0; 42.3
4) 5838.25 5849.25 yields 0.0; 41.3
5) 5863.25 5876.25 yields 2.3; 33.8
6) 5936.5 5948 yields 1.8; 35.1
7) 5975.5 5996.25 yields 2.5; 36.9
